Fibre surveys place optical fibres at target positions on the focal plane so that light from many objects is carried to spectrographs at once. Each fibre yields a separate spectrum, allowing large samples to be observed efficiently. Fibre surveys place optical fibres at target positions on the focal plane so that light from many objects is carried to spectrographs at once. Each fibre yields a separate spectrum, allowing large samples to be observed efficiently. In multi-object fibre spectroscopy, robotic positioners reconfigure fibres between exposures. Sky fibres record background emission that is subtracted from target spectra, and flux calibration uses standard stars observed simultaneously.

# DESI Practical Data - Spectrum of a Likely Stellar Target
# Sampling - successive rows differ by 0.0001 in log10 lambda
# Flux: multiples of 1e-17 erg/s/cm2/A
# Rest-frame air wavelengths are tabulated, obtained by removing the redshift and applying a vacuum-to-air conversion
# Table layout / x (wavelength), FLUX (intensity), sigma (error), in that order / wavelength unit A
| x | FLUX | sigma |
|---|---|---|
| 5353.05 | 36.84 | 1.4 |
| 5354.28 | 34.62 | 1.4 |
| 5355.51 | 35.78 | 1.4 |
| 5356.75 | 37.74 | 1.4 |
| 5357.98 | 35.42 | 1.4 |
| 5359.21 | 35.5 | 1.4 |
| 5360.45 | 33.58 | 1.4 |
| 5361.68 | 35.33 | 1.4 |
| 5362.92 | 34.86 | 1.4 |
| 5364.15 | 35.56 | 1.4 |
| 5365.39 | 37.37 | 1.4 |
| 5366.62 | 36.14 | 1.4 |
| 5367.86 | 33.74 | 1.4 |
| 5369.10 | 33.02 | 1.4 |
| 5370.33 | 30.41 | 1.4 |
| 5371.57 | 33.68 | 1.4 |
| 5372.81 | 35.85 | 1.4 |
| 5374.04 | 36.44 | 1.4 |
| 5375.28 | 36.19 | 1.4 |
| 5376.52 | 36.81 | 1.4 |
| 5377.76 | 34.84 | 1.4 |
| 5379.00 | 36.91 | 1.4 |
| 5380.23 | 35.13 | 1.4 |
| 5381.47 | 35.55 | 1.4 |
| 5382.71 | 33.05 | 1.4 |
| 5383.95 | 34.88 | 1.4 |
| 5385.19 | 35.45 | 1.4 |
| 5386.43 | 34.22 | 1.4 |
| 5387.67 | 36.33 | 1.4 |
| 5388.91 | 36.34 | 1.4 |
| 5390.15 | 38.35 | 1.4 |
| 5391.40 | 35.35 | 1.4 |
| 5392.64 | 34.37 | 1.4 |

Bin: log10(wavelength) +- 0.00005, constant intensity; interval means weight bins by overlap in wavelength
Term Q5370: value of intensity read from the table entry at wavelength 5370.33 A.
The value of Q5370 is 30.41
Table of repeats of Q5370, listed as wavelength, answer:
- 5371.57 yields 33.68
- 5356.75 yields 37.74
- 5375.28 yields 36.19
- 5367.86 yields 33.74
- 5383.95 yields 34.88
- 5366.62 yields 36.14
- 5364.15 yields 35.56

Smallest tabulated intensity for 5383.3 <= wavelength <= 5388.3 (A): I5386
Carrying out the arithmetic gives 34.22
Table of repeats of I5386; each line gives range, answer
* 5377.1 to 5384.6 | 33.05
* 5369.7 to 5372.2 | 30.41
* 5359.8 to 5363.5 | 33.58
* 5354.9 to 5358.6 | 35.42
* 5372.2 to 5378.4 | 34.84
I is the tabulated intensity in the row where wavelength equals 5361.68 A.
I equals 35.33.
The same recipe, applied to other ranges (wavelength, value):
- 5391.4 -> 35.35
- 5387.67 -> 36.33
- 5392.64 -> 34.37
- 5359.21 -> 35.5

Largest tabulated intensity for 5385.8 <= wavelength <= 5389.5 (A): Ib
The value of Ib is 36.34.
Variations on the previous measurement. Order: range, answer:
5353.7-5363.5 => 37.74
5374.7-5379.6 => 36.91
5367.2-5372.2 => 33.74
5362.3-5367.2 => 37.37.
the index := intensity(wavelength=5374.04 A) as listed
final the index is 36.44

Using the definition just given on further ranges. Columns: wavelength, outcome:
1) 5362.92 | 34.86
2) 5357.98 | 35.42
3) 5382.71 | 33.05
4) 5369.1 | 33.02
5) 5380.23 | 35.13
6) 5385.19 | 35.45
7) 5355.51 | 35.78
